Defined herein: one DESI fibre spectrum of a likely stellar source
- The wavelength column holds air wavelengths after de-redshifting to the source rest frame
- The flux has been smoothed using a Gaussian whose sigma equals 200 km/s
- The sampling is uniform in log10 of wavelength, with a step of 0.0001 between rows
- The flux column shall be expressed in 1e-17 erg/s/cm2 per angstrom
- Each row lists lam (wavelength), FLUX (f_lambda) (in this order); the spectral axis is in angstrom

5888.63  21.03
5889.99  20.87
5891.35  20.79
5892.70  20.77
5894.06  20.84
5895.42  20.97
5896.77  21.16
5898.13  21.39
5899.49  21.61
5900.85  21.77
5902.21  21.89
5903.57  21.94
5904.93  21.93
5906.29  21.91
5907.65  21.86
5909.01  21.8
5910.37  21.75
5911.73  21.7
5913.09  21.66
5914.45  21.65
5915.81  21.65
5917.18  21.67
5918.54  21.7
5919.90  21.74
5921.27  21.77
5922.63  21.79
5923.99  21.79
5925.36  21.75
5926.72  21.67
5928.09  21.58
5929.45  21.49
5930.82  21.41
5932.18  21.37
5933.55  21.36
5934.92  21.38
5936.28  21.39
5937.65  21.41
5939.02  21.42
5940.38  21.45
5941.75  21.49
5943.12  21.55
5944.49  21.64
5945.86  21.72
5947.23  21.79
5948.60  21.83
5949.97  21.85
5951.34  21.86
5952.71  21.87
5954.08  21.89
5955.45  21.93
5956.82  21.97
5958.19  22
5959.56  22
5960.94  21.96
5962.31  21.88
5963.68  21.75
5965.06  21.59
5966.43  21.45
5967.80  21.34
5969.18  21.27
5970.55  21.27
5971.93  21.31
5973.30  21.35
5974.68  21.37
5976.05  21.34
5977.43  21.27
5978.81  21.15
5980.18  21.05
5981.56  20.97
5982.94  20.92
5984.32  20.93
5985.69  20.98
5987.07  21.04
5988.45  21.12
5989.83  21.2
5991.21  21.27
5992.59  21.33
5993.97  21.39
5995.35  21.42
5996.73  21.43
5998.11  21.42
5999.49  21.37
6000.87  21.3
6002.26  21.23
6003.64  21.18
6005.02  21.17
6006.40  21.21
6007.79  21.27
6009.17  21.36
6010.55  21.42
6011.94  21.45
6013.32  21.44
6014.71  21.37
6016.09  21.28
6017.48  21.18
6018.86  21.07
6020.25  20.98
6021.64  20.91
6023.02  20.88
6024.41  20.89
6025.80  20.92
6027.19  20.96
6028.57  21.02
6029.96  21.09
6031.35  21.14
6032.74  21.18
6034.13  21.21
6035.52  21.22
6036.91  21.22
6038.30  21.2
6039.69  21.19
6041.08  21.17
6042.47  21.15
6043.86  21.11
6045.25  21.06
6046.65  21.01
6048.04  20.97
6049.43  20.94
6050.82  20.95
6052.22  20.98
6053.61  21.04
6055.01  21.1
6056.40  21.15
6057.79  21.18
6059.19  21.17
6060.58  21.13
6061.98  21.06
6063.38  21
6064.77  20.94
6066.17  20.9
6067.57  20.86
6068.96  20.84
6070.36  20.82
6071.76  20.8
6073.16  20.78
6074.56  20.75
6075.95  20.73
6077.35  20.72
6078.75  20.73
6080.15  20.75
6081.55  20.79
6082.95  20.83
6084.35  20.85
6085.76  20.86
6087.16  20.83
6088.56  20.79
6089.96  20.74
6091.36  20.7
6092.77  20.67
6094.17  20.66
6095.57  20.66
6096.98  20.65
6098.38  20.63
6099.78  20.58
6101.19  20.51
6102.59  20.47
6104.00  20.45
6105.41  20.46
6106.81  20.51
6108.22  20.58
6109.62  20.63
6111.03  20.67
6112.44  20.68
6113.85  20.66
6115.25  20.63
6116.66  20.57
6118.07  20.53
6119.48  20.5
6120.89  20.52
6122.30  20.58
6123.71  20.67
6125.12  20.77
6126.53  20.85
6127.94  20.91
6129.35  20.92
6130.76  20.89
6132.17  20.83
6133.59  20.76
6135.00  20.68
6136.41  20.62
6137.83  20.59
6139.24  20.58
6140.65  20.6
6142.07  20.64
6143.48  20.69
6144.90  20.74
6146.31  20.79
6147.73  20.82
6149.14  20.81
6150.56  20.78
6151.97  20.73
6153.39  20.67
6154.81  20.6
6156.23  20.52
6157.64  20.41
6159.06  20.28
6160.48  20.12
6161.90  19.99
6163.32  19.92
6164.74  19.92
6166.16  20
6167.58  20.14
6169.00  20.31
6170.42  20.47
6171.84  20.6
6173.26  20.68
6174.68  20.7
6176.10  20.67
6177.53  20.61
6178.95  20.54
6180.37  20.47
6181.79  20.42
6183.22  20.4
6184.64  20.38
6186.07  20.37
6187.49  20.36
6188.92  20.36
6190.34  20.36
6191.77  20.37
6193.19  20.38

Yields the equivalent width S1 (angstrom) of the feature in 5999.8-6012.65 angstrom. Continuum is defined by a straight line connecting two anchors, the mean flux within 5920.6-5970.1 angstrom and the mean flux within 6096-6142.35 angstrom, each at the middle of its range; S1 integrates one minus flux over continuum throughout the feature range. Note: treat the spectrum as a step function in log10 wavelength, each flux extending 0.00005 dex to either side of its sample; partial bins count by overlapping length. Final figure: 0.01 angstrom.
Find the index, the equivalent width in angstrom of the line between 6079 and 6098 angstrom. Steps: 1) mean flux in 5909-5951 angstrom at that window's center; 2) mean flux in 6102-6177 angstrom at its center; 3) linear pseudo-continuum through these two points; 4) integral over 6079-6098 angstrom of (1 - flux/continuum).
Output 0.1 angstrom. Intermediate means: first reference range 21.6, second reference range 20.6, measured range 20.7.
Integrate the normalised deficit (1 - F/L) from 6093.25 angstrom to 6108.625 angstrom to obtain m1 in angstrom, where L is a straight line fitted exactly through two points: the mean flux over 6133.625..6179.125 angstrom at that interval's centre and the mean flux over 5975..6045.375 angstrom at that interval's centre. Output 0.2 angstrom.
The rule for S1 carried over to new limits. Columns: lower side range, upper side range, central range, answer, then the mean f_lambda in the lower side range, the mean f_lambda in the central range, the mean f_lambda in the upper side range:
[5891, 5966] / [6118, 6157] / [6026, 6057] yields 0.1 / 21.6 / 21.1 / 20.7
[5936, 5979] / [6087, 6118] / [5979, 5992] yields 0.2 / 21.6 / 21.1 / 20.6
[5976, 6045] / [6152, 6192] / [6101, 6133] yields 0.0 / 21.2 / 20.6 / 20.4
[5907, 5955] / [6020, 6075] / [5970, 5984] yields 0.1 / 21.7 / 21.2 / 21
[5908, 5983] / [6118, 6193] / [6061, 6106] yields 0.3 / 21.6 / 20.7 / 20.5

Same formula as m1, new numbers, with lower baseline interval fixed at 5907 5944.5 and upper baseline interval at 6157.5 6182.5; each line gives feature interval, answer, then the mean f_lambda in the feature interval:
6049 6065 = -0.1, 21.1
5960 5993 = 0.1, 21.3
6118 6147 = -0.2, 20.7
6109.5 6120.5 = 0.0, 20.6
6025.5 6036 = 0.0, 21.1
